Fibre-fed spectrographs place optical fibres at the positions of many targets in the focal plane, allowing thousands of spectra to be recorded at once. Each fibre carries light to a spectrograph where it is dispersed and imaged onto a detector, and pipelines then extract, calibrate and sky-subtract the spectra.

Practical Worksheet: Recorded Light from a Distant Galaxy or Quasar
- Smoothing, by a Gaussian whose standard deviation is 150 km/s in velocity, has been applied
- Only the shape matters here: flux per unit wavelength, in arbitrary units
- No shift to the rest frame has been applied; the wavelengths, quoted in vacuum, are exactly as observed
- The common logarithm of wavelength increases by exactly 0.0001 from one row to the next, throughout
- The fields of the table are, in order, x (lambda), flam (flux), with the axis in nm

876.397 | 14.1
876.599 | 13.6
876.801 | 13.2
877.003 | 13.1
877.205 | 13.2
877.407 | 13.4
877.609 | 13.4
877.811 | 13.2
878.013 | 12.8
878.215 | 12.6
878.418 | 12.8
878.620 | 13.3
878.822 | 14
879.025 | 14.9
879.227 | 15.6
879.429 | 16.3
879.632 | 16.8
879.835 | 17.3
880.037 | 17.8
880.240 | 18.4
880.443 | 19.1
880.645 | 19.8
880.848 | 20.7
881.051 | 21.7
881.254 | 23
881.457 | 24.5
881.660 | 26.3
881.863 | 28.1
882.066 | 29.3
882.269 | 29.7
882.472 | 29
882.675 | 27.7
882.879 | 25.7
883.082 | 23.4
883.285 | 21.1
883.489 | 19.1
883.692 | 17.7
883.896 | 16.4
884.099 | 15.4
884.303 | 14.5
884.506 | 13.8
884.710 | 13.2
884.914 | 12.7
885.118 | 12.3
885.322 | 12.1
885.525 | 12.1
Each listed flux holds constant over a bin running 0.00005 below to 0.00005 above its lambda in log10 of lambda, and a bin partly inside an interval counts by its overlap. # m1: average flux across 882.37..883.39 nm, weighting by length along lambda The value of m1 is 25.4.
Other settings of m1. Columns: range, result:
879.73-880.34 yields 17.8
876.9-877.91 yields 13.3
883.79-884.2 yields 15.9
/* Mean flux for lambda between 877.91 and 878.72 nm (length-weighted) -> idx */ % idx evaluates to 12.9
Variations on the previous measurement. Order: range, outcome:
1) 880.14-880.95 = 19.5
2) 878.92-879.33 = 15.3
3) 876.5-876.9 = 13.4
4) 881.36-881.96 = 26.3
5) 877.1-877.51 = 13.3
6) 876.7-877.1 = 13.1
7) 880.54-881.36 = 21.3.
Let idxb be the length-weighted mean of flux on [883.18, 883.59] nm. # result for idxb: 20.1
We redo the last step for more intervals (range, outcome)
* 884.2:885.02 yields 13.5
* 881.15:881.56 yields 23.7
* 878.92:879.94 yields 16.2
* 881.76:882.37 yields 29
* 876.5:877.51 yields 13.3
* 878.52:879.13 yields 14.1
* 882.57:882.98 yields 26.7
